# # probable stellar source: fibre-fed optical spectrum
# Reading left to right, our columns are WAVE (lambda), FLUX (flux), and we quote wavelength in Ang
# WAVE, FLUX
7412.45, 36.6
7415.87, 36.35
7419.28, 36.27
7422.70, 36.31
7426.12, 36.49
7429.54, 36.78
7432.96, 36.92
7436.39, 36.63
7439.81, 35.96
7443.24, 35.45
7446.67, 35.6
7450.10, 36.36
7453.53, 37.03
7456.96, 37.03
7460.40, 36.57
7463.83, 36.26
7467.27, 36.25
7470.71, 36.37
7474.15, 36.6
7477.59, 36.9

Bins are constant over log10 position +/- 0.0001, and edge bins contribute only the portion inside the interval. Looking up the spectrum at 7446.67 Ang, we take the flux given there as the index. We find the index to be 35.6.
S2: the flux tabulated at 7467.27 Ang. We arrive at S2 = 36.25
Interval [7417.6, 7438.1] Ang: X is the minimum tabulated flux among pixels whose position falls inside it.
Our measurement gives 36.27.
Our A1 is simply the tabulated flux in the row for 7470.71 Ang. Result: 36.37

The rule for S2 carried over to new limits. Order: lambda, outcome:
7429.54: 36.78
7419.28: 36.27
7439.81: 35.96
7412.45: 36.6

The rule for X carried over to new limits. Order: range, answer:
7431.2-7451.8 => 35.45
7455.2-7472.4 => 36.25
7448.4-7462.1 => 36.36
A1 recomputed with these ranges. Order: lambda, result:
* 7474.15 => 36.6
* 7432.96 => 36.92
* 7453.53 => 37.03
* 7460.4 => 36.57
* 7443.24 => 35.45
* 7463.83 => 36.26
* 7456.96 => 37.03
